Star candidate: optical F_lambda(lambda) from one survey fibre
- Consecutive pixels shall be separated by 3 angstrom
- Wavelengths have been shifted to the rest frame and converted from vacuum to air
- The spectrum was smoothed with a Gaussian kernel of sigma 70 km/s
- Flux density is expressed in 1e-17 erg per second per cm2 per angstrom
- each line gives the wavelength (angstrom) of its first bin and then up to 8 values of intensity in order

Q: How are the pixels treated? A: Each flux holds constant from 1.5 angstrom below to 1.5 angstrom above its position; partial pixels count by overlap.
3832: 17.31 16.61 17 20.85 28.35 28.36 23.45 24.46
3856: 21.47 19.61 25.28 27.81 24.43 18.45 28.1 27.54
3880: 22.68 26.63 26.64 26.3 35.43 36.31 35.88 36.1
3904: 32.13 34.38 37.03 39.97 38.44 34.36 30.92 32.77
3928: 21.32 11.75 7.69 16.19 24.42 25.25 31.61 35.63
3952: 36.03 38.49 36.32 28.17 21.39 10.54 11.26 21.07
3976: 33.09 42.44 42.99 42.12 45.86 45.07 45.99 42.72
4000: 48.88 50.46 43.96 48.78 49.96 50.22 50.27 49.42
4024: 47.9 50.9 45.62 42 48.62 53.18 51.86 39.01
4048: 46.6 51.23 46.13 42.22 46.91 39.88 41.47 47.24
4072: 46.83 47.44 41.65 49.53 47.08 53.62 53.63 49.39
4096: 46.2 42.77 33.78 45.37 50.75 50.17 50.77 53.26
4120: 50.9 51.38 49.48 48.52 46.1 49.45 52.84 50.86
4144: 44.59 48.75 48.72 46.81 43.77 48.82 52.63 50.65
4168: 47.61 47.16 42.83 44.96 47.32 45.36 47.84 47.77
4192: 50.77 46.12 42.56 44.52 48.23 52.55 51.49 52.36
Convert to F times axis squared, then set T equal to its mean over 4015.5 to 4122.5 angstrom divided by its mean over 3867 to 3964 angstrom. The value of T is 1.7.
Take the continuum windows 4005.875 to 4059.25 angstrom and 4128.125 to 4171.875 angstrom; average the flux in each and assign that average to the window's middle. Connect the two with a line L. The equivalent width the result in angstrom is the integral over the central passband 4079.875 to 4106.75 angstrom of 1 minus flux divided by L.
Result 0.7 angstrom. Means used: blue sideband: 47.7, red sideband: 48.5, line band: 46.8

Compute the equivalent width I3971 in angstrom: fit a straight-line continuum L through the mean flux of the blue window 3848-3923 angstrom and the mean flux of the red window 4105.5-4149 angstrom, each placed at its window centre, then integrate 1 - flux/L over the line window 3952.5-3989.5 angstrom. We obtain 5.4 angstrom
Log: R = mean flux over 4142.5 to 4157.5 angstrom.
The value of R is 46.5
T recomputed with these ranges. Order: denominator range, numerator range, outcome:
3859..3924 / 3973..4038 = 1.58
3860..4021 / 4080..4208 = 1.61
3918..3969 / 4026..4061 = 1.91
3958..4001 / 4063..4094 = 1.45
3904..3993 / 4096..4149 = 1.73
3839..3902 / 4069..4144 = 2.03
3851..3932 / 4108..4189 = 1.91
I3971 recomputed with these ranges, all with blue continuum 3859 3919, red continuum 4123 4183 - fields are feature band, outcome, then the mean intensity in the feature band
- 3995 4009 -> -3.3 angstrom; 46.7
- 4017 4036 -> -3.9 angstrom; 47.7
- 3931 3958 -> 6.0 angstrom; 26.6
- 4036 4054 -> -3.3 angstrom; 48.2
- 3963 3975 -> 6.4 angstrom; 16.6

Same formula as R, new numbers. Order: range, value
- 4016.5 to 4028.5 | 49.6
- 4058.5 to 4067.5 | 42.8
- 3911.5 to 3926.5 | 35.3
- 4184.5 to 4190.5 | 47.8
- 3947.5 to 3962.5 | 34.9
